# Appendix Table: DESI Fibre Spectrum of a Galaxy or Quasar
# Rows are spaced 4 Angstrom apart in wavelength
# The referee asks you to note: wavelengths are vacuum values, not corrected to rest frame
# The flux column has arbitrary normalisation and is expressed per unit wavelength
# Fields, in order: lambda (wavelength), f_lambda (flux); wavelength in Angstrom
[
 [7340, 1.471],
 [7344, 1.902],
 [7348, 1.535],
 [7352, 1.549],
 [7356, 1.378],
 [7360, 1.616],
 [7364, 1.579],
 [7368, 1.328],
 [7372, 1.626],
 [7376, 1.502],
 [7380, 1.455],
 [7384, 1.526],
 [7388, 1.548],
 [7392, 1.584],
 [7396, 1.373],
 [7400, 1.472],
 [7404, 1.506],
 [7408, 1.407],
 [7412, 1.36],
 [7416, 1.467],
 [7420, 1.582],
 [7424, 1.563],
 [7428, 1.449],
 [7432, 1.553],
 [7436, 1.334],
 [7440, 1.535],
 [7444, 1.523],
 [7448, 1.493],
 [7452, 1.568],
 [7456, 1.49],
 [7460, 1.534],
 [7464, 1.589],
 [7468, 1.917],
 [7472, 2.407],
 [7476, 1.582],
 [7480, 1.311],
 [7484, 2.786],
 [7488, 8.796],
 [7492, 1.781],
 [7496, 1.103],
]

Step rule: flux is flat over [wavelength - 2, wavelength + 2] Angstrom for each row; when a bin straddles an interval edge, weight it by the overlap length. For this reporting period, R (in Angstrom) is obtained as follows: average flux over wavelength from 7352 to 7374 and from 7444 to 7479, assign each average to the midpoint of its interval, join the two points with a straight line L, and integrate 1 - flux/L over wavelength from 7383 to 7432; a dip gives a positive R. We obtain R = 3.0 Angstrom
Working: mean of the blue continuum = 1.51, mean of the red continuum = 1.68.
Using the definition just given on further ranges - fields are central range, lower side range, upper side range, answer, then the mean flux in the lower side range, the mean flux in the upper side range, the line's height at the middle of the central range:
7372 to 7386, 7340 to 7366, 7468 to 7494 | 2.68 Angstrom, 1.58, 3.02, 1.88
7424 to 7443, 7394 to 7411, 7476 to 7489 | 6.42 Angstrom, 1.43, 3.53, 2.25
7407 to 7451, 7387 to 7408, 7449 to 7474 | 3.49 Angstrom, 1.49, 1.74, 1.61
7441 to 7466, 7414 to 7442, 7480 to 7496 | 8.91 Angstrom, 1.5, 3.64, 2.41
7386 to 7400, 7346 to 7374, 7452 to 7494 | 2.32 Angstrom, 1.52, 2.47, 1.8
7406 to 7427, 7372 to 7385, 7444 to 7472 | 1.39 Angstrom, 1.51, 1.65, 1.58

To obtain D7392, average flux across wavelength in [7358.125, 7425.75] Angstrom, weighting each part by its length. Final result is 1.5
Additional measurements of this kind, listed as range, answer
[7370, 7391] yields 1.53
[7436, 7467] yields 1.53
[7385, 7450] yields 1.48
